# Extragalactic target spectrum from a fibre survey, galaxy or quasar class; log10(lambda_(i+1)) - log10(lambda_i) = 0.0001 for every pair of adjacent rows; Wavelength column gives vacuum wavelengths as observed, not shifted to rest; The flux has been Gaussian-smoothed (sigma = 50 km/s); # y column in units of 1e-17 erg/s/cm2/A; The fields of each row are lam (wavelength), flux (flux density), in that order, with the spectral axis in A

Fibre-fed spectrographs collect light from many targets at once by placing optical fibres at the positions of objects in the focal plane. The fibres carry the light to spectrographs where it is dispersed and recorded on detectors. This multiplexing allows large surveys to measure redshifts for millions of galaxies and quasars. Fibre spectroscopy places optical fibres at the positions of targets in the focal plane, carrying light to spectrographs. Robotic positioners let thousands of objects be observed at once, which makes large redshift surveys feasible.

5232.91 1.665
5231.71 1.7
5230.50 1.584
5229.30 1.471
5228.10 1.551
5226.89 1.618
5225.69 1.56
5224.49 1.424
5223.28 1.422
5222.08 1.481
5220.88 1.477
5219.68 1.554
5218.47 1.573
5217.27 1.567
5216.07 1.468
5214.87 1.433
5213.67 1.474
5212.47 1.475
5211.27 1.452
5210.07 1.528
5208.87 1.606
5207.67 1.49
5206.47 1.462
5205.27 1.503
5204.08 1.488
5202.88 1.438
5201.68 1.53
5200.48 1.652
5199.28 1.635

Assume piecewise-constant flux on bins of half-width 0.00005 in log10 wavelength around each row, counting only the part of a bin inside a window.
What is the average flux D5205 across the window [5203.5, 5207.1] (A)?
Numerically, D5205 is 1.49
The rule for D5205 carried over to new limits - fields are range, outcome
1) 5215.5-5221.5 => 1.53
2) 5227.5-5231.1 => 1.54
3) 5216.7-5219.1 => 1.57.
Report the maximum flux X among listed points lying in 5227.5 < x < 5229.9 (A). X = 1.551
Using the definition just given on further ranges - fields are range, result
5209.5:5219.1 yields 1.573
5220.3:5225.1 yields 1.481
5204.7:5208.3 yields 1.503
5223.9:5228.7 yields 1.618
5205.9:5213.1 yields 1.606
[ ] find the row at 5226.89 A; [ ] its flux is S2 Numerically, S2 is 1.618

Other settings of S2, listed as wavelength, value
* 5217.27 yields 1.567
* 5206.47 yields 1.462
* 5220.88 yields 1.477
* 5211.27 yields 1.452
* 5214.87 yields 1.433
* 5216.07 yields 1.468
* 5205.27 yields 1.503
